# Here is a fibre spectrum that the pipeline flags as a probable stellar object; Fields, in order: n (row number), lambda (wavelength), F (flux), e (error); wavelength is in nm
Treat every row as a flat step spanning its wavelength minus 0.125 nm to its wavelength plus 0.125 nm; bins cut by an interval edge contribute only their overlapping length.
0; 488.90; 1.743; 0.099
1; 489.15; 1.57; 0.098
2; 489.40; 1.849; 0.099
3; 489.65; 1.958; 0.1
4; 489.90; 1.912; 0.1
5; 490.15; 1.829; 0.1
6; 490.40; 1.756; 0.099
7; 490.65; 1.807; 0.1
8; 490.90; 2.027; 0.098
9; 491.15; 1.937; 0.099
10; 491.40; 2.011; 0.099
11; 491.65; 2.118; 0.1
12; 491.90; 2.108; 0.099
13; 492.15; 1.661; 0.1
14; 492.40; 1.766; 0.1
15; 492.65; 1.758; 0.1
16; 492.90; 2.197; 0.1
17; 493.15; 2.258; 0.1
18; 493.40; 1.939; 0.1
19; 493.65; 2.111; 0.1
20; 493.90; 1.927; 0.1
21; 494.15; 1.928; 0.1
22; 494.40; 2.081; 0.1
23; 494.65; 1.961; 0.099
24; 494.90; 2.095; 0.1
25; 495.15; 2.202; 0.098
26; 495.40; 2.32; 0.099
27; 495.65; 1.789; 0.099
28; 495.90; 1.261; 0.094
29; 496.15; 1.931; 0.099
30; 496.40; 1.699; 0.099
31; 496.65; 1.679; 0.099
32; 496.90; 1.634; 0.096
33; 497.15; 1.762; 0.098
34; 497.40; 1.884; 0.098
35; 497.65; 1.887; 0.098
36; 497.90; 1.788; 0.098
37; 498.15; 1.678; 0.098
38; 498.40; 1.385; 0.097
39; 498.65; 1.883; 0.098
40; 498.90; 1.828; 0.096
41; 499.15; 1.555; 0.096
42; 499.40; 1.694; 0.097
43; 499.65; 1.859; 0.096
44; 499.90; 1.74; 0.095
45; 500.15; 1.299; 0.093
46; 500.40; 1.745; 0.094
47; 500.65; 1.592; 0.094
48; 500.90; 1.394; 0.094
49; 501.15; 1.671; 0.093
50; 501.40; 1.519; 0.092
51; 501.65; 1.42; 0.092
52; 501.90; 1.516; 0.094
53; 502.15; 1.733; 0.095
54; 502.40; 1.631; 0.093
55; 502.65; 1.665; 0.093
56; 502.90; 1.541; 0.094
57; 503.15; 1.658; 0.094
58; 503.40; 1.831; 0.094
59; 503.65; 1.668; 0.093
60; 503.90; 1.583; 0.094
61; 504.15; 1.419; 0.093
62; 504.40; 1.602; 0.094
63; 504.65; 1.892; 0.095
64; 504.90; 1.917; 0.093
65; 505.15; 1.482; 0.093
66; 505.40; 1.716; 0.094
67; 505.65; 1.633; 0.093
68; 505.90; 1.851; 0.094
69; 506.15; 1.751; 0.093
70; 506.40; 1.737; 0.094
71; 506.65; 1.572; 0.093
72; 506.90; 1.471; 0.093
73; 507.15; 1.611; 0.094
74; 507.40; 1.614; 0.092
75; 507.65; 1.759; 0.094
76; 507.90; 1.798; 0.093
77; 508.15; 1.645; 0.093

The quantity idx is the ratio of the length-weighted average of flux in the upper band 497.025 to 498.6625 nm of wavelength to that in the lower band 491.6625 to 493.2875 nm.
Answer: 0.89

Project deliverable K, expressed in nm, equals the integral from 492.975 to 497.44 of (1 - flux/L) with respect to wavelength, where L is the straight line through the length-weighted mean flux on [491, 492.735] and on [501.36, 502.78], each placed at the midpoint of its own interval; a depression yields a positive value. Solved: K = -0.273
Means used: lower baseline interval 1.91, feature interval 1.92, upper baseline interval 1.58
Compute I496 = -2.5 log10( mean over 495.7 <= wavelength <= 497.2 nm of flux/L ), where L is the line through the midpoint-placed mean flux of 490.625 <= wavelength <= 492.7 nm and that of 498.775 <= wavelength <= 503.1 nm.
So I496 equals 0.06 mag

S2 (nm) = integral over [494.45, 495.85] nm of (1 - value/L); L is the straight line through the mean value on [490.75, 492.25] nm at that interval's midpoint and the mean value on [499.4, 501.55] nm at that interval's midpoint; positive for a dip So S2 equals -0.15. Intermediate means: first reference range 1.98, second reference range 1.61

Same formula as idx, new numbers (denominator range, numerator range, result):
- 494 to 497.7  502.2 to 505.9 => 0.89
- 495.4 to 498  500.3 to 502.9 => 0.90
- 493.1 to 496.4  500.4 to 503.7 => 0.82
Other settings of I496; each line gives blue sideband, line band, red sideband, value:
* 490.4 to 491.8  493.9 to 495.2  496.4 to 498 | -0.10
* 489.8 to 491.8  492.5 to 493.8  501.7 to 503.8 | -0.10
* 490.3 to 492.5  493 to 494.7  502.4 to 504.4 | -0.10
